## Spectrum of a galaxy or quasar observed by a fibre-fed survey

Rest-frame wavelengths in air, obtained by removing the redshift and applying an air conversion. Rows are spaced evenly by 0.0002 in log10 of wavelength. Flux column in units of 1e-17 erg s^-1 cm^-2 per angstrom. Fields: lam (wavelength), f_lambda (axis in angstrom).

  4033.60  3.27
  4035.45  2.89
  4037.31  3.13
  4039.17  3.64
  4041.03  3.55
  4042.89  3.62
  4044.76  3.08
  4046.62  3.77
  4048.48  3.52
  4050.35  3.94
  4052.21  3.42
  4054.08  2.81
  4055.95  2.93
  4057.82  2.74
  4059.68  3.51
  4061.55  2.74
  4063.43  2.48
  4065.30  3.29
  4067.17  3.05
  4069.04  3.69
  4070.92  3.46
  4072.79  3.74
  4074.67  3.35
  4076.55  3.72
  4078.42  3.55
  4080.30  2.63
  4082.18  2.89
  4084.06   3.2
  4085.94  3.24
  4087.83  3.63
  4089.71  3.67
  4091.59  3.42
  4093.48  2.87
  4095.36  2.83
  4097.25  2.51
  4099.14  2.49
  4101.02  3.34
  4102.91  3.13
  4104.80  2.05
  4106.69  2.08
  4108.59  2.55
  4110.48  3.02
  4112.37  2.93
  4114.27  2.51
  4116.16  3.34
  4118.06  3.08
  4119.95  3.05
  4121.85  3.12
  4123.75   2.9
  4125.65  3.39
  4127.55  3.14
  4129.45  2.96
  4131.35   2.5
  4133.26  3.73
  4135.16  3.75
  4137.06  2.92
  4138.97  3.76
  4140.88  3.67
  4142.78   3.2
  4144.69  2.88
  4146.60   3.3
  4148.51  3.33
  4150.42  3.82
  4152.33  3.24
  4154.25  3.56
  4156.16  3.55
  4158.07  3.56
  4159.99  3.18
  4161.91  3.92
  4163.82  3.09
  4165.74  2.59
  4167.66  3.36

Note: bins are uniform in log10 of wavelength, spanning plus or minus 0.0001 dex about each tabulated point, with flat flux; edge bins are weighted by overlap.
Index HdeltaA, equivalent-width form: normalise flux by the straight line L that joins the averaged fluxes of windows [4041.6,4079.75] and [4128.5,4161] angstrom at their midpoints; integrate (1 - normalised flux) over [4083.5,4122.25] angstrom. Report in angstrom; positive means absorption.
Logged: 4.4 angstrom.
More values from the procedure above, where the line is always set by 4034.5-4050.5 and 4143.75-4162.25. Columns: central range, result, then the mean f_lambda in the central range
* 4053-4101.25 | 4.04 angstrom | 3.14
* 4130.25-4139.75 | 0.28 angstrom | 3.32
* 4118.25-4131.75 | 1.54 angstrom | 3.03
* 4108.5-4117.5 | 1.35 angstrom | 2.91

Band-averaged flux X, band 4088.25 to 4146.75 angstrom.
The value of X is 3.04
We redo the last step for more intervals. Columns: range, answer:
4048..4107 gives 3.13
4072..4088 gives 3.31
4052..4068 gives 2.98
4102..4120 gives 2.76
